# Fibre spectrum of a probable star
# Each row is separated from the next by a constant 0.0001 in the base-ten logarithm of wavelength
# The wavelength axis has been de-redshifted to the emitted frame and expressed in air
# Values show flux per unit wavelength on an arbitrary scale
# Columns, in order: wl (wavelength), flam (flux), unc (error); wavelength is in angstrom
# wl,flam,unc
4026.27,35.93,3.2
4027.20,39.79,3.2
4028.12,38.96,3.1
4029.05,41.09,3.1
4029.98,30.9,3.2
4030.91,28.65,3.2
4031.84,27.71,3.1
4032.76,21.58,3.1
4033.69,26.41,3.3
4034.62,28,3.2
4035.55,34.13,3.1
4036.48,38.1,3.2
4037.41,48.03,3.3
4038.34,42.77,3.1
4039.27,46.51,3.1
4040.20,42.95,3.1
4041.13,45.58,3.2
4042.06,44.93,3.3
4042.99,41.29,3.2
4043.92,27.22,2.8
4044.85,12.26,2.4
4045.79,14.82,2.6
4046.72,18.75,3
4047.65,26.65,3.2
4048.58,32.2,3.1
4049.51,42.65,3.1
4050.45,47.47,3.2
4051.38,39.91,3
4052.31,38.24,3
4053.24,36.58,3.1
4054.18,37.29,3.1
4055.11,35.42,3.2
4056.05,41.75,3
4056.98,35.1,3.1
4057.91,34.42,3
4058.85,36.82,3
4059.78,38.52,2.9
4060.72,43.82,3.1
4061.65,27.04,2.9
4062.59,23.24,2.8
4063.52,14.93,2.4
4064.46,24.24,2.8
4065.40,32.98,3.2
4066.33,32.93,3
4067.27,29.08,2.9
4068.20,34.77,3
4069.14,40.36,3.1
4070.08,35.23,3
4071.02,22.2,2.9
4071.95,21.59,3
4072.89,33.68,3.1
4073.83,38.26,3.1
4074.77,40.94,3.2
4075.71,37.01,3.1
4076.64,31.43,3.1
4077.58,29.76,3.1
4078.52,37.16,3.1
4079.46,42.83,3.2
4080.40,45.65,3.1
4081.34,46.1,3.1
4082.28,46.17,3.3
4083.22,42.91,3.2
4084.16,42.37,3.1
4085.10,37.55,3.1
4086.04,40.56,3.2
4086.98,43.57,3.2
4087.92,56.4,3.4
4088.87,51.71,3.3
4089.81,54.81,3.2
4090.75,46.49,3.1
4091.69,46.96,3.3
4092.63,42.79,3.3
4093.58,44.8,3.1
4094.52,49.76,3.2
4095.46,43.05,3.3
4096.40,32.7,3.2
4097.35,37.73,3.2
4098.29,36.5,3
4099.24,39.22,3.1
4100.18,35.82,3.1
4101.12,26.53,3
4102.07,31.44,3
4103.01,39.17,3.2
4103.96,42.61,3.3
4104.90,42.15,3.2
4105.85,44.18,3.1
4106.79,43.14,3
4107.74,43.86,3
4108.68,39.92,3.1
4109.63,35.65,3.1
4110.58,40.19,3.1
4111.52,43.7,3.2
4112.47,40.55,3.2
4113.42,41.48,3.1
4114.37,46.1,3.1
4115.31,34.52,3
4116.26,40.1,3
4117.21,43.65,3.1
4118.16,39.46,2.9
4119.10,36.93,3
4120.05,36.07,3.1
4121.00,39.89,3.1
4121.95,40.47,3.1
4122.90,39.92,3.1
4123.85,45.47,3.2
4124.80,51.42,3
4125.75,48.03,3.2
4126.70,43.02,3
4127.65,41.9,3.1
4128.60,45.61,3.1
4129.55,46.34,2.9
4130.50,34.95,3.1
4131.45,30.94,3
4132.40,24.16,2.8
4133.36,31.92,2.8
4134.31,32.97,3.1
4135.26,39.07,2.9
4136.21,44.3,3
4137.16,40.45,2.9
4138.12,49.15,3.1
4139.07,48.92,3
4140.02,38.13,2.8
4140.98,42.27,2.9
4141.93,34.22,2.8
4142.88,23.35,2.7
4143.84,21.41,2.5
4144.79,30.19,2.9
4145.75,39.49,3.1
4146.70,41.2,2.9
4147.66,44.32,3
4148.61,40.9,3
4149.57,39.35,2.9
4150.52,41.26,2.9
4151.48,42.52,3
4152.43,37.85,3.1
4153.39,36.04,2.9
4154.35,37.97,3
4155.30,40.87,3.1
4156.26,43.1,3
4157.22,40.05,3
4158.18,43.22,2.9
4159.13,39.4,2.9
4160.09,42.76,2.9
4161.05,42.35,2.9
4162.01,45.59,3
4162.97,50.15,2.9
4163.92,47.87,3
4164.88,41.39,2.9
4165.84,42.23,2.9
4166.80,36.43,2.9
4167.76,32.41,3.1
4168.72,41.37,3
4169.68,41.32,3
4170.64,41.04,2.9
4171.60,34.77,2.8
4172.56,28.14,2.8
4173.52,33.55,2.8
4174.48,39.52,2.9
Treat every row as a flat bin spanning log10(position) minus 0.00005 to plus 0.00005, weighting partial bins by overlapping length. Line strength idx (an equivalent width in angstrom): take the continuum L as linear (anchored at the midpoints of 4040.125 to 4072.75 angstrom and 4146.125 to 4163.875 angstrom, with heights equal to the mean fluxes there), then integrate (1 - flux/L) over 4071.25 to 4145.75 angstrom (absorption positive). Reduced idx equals -4.9 angstrom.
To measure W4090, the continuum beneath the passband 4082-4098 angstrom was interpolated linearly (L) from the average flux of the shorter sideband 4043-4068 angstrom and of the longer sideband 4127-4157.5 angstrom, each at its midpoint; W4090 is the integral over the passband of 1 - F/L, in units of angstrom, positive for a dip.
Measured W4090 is -4.7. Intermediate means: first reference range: 31.9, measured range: 44.6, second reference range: 38.3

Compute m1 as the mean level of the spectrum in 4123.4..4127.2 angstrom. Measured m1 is 47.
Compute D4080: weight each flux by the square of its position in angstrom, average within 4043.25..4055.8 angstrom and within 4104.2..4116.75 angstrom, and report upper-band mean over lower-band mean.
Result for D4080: 1.3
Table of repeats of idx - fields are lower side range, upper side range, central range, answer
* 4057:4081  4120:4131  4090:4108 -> -1.1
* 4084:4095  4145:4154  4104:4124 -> 1.4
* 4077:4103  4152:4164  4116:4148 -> 2.1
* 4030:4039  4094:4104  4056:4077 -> 1.7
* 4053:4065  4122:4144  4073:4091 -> -3.9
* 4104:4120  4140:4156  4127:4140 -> -0.2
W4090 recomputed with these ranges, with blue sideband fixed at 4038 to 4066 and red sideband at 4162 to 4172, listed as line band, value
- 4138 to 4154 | 0.76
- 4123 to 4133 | -0.58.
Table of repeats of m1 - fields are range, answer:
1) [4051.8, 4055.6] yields 36.9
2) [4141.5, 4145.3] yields 27.3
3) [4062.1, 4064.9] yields 20.8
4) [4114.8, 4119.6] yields 39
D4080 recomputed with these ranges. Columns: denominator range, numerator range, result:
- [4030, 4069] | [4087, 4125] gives 1.27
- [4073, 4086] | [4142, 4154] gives 0.95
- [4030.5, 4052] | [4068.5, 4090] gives 1.19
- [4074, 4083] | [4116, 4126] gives 1.08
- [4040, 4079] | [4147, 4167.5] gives 1.31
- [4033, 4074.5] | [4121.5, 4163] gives 1.23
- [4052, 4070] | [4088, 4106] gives 1.27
